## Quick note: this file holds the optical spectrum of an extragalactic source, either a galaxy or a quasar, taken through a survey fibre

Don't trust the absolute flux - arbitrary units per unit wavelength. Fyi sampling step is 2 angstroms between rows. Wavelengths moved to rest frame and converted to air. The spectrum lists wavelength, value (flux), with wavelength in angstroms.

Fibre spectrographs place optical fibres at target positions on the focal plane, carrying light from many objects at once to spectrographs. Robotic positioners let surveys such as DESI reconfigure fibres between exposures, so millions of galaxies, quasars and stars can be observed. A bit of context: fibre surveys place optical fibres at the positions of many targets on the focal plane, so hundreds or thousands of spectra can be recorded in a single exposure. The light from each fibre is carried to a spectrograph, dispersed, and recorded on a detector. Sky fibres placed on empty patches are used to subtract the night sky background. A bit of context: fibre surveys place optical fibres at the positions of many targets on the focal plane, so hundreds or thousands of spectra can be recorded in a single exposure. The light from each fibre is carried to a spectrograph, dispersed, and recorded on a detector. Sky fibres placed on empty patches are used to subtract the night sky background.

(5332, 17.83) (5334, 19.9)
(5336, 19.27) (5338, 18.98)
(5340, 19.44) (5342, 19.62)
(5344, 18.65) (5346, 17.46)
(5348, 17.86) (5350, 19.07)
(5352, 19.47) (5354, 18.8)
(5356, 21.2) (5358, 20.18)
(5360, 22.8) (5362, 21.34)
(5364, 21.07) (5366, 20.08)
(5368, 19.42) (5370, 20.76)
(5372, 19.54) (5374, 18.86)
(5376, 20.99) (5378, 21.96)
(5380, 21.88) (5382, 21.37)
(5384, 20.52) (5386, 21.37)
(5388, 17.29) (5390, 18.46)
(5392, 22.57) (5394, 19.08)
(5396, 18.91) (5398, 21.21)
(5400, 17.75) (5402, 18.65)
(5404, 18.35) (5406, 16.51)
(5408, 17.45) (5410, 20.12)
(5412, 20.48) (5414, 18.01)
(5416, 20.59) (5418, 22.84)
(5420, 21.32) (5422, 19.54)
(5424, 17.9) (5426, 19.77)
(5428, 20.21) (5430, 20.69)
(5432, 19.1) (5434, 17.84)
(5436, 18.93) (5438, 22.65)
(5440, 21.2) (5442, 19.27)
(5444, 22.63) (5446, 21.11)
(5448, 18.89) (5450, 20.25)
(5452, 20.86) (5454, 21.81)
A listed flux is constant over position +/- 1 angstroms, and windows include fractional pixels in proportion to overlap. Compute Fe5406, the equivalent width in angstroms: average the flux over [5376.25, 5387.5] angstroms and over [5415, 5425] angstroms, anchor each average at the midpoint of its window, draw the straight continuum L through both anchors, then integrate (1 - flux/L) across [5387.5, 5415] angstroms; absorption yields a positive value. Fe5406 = 2.5 angstroms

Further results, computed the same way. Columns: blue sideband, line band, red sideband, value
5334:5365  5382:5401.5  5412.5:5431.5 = 0.17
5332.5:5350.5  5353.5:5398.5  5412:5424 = -2.16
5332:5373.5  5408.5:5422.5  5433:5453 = -0.13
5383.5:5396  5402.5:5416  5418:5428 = 0.86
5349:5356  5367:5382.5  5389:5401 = -0.82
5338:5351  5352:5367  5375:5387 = -0.68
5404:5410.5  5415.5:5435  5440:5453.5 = -0.87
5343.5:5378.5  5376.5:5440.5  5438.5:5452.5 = 1.66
